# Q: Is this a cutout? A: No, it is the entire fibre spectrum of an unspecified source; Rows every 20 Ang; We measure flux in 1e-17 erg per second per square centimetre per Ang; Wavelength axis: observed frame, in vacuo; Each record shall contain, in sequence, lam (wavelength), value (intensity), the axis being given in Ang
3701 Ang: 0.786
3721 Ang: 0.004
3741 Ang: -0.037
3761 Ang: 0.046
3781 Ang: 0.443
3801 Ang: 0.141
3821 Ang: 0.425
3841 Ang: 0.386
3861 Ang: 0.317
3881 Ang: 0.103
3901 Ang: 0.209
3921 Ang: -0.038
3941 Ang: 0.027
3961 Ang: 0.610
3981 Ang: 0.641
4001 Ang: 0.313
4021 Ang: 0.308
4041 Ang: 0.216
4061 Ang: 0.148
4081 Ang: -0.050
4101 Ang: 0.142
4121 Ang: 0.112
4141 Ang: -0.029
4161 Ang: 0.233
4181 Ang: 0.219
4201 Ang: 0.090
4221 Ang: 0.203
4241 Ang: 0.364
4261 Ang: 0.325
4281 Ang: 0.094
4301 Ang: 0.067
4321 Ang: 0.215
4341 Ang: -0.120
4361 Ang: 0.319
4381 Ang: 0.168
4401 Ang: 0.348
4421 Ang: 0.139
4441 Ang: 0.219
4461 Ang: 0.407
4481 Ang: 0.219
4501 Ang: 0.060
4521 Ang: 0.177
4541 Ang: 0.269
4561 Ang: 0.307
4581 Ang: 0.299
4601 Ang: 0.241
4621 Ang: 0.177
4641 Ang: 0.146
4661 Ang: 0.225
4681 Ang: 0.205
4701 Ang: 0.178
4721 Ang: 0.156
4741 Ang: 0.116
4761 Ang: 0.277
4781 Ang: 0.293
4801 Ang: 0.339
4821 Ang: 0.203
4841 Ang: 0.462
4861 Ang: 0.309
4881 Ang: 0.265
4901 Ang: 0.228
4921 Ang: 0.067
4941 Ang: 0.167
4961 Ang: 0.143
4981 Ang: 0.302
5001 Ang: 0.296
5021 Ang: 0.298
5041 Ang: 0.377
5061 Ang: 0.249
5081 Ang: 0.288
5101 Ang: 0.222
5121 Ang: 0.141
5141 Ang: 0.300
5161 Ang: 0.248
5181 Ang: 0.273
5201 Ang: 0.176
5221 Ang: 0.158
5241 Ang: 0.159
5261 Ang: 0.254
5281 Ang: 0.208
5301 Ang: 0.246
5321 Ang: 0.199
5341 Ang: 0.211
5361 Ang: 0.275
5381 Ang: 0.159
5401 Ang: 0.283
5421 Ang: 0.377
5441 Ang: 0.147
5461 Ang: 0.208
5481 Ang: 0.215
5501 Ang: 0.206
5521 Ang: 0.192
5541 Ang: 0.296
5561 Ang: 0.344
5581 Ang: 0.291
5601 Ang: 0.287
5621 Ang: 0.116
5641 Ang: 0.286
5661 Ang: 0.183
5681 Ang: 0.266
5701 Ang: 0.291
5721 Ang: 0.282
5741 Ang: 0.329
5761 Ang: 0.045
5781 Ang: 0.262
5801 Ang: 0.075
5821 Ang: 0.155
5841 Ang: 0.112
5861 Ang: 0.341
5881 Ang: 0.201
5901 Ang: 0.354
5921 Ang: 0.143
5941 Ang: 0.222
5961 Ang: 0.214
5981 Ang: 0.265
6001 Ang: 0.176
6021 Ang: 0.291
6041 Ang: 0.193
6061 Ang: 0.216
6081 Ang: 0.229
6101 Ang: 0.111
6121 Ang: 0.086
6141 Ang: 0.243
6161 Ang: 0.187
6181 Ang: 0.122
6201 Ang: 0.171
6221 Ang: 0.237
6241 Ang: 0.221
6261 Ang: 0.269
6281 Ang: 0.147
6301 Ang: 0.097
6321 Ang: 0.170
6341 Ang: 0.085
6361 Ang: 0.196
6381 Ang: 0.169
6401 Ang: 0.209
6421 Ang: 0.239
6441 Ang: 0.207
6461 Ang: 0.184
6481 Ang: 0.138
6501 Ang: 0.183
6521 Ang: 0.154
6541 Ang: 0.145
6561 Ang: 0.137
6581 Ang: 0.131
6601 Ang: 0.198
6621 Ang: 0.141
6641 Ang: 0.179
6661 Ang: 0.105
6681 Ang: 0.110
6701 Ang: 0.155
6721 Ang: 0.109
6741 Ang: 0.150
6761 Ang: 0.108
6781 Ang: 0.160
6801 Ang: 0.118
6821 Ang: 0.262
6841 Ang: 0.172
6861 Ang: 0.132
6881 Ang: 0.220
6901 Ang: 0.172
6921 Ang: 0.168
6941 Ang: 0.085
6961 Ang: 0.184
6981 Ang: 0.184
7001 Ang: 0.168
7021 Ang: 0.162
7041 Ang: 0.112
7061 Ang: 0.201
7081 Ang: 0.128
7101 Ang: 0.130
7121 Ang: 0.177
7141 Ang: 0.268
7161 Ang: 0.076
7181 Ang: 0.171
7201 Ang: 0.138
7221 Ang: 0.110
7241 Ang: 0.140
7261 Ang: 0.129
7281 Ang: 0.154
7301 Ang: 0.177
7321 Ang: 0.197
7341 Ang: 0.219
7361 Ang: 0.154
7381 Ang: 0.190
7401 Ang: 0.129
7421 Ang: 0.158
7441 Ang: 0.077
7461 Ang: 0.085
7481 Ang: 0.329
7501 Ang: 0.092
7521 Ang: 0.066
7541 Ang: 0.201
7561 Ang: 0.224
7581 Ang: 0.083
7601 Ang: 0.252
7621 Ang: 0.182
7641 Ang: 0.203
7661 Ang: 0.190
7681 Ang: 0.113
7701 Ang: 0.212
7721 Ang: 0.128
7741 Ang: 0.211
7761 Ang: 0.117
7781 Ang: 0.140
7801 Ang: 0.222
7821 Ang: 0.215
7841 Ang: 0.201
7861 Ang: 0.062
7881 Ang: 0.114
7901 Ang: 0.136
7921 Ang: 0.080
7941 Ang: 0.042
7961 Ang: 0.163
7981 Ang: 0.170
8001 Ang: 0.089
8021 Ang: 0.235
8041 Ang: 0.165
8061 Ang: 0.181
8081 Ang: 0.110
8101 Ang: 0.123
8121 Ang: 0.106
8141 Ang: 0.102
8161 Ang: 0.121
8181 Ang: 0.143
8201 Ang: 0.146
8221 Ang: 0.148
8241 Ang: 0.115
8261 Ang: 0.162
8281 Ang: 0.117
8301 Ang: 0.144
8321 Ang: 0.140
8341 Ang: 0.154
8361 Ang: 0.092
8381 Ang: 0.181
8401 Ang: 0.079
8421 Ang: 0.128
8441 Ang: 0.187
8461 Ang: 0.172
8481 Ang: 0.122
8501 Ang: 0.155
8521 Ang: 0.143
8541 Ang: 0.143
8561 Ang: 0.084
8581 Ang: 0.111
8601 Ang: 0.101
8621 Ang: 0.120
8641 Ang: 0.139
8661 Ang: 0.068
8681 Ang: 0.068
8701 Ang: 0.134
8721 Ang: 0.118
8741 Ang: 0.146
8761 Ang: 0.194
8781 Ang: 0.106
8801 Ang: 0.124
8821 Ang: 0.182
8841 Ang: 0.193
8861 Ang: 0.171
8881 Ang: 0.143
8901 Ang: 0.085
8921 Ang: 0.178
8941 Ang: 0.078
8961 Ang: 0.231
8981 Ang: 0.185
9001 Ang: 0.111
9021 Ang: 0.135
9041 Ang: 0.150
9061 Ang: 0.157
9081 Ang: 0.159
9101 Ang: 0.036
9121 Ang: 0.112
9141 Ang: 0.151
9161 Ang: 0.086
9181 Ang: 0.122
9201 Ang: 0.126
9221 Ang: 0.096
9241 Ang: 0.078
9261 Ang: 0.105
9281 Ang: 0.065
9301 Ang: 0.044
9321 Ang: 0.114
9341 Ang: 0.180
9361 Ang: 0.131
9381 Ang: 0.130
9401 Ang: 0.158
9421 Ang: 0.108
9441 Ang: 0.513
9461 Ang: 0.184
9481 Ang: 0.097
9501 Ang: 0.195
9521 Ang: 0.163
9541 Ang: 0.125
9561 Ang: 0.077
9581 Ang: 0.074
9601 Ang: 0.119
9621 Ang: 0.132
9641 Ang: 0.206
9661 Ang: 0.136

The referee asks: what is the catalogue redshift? 0.139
